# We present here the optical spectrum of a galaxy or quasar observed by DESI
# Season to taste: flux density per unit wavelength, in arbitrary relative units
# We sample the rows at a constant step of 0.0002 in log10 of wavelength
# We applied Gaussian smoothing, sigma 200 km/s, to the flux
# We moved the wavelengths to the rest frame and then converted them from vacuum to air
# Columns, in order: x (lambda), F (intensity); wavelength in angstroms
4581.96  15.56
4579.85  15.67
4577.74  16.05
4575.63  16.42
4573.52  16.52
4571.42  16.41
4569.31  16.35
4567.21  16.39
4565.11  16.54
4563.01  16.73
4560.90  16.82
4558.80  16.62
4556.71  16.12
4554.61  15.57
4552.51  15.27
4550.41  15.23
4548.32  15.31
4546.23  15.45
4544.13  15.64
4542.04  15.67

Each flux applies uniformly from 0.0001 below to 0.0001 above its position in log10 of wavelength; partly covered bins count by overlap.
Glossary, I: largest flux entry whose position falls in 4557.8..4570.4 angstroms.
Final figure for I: 16.82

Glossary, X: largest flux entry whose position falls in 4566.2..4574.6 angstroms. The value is 16.52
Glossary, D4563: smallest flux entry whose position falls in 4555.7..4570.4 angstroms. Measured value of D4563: 16.12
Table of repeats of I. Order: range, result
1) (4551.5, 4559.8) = 16.62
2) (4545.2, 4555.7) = 15.57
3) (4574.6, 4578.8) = 16.42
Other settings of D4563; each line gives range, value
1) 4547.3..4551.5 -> 15.23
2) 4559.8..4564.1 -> 16.73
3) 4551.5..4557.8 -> 15.27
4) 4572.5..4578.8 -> 16.05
